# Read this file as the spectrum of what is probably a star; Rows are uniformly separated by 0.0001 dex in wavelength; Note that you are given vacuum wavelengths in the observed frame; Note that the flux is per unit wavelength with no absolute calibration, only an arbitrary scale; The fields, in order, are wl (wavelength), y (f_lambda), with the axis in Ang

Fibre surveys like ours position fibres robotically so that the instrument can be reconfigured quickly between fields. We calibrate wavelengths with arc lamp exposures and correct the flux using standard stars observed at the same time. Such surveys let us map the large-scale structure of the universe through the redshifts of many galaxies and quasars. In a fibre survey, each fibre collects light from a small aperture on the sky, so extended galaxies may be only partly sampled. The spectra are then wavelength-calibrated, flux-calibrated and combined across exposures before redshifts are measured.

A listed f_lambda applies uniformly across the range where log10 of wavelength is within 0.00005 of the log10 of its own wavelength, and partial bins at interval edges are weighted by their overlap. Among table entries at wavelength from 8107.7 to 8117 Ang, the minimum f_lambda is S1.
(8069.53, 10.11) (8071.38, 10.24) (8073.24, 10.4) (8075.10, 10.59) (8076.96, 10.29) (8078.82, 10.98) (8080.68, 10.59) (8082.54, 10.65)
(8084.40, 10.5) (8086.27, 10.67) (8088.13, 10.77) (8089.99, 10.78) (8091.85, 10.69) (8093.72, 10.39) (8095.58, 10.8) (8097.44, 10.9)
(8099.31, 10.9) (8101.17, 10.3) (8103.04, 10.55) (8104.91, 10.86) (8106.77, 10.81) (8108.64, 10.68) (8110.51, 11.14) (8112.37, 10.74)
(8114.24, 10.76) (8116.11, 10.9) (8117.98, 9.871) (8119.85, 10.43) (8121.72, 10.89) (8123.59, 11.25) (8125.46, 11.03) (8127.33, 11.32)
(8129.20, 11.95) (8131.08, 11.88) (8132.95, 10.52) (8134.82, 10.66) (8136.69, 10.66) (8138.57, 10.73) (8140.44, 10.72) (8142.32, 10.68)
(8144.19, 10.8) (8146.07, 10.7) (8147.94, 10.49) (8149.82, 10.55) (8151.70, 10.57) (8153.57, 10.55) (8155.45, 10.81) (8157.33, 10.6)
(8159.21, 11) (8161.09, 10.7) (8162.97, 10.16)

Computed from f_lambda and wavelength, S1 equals 10.68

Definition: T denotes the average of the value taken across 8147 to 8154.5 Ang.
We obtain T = 10.5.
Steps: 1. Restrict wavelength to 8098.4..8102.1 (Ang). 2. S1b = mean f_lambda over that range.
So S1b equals 10.6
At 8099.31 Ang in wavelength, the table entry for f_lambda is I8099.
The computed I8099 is 10.9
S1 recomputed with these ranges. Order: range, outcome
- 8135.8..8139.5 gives 10.66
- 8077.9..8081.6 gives 10.59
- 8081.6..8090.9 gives 10.5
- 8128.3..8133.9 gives 10.52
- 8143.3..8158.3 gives 10.49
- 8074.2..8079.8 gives 10.29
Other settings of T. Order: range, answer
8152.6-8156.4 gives 10.7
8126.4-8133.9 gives 11.4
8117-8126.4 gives 10.7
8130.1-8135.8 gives 11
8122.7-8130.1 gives 11.4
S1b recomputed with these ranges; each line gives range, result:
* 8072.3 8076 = 10.5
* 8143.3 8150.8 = 10.6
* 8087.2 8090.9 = 10.8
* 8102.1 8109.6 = 10.7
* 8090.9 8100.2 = 10.7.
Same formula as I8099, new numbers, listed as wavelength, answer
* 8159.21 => 11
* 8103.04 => 10.55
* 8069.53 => 10.11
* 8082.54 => 10.65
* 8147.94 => 10.49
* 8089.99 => 10.78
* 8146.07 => 10.7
